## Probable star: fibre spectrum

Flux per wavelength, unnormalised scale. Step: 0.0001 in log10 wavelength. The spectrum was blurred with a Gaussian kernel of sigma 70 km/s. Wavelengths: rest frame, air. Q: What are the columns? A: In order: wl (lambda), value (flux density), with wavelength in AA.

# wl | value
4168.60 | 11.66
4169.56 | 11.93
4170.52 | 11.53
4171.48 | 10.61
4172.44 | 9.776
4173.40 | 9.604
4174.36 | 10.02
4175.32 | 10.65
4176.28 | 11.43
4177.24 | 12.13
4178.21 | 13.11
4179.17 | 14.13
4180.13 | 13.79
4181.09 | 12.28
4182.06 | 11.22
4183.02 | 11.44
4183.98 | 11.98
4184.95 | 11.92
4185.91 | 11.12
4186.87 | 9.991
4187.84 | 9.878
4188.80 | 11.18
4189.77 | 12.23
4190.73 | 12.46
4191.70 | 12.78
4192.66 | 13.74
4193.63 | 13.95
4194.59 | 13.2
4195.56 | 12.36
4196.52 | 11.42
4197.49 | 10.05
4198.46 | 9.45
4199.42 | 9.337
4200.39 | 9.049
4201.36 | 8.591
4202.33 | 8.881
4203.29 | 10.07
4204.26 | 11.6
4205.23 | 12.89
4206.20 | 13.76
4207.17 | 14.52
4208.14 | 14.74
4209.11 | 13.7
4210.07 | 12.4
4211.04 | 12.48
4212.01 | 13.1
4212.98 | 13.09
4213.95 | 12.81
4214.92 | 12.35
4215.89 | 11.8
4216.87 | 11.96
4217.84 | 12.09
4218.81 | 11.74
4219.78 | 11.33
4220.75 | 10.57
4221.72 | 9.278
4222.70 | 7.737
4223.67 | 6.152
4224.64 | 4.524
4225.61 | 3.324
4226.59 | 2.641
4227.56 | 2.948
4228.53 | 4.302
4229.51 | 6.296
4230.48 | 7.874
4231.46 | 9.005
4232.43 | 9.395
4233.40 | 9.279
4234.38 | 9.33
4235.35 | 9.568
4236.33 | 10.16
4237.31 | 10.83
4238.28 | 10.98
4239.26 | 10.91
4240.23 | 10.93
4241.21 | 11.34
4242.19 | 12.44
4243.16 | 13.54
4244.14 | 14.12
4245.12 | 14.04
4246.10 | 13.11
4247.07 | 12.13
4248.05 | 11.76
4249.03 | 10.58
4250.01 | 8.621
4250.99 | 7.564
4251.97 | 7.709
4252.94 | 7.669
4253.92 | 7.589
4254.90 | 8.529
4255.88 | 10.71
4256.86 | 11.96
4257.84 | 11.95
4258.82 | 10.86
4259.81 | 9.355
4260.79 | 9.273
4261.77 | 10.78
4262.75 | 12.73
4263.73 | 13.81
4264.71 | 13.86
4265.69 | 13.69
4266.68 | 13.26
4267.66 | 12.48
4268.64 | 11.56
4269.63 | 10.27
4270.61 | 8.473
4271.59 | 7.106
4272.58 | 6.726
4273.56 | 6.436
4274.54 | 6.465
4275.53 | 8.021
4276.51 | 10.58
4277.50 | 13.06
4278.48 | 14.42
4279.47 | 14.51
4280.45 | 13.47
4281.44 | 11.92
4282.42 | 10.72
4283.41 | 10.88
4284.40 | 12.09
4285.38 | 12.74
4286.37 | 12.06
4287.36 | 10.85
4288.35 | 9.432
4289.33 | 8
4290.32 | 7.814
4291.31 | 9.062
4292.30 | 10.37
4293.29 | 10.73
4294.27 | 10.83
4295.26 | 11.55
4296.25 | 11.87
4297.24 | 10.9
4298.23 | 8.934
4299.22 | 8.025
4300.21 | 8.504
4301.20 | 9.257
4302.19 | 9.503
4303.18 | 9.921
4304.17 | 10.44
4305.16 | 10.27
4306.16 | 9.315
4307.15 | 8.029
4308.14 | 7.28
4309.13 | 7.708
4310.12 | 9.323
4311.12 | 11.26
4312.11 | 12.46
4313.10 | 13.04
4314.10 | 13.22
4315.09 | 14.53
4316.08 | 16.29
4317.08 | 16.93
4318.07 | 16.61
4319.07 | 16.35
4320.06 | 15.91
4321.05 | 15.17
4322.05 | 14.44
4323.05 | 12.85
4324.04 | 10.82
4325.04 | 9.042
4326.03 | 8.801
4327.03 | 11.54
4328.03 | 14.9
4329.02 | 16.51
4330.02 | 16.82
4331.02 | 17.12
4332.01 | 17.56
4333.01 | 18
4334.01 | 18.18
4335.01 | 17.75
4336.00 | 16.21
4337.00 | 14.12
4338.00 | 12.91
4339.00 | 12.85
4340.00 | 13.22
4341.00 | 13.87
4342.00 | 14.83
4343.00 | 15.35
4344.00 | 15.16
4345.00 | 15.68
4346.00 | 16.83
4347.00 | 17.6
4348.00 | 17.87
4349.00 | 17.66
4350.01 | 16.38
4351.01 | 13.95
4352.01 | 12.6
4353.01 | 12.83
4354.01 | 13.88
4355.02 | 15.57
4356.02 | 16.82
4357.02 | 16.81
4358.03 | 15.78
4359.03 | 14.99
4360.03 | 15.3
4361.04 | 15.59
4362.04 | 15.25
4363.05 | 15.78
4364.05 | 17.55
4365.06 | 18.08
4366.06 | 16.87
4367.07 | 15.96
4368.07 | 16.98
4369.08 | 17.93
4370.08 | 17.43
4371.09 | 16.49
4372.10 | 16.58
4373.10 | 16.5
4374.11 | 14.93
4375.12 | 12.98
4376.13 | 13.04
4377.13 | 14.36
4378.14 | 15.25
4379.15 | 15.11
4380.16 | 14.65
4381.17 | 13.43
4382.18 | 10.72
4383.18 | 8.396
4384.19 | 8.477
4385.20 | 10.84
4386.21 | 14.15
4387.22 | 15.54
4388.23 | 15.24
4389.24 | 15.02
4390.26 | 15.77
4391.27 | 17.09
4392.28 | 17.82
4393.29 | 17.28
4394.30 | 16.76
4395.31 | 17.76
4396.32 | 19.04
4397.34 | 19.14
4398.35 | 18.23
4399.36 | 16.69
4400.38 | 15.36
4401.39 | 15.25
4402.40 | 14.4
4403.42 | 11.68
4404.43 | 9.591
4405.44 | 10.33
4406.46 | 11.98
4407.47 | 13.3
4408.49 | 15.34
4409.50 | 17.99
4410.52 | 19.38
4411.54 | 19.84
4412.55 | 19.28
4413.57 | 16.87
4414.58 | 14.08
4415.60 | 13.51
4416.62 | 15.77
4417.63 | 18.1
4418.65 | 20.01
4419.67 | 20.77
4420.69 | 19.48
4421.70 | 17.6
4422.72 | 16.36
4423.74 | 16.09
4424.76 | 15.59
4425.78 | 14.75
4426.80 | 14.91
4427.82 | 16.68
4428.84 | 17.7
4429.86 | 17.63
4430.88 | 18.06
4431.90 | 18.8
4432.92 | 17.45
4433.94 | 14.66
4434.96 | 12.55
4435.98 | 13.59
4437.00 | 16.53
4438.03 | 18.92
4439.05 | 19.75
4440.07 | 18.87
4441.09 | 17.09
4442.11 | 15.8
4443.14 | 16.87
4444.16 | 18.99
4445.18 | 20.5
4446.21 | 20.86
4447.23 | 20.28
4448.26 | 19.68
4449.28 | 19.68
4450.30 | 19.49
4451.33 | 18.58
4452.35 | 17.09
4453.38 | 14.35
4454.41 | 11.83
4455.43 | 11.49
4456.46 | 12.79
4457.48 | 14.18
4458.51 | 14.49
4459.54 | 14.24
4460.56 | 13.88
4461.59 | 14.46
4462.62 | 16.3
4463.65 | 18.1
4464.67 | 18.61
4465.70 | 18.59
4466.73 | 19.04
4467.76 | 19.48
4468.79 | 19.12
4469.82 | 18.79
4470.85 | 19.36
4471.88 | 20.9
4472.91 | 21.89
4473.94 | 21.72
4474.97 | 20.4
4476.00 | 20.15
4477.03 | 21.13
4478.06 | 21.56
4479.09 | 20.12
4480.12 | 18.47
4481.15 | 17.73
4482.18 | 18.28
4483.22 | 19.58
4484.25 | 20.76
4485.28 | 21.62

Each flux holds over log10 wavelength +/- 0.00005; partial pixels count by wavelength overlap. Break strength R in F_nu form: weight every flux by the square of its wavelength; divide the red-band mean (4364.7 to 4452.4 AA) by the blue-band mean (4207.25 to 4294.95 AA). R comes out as 1.68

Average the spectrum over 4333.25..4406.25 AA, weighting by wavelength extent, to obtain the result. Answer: 15.2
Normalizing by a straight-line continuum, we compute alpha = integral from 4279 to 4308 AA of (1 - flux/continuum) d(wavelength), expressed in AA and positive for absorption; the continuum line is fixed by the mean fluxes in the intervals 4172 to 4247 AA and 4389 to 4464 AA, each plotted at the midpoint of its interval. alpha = 5.9 AA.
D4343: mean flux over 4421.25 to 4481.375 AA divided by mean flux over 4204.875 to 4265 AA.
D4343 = 1.7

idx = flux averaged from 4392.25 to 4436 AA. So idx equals 16.3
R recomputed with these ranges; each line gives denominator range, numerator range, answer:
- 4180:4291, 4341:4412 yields 1.54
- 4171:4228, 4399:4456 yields 1.68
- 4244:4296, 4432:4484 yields 1.81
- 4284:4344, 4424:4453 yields 1.49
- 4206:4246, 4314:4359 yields 1.54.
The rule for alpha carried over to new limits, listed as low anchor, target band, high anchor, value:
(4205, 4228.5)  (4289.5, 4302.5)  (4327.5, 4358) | 3.73 AA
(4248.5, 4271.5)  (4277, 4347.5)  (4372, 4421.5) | -1.31 AA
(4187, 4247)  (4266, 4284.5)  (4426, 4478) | 2.56 AA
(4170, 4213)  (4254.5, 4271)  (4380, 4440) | 2.07 AA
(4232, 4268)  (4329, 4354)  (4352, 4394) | -2.86 AA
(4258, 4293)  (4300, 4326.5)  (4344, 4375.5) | 2.75 AA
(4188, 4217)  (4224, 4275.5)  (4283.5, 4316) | 6.85 AA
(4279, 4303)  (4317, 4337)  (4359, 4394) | -4.07 AA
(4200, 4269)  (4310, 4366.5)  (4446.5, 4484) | -4.63 AA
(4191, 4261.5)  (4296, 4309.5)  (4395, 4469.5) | 3.69 AA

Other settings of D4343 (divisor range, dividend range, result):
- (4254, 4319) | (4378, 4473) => 1.50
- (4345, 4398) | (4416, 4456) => 1.11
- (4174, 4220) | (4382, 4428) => 1.32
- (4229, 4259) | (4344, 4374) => 1.56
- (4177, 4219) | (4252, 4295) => 0.89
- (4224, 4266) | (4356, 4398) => 1.58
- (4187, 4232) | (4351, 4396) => 1.45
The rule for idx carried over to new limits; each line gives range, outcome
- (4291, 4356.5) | 13.3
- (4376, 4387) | 12.7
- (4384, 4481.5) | 16.9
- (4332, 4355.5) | 15.4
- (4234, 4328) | 11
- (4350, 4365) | 15.3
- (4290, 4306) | 9.88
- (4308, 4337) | 14.1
